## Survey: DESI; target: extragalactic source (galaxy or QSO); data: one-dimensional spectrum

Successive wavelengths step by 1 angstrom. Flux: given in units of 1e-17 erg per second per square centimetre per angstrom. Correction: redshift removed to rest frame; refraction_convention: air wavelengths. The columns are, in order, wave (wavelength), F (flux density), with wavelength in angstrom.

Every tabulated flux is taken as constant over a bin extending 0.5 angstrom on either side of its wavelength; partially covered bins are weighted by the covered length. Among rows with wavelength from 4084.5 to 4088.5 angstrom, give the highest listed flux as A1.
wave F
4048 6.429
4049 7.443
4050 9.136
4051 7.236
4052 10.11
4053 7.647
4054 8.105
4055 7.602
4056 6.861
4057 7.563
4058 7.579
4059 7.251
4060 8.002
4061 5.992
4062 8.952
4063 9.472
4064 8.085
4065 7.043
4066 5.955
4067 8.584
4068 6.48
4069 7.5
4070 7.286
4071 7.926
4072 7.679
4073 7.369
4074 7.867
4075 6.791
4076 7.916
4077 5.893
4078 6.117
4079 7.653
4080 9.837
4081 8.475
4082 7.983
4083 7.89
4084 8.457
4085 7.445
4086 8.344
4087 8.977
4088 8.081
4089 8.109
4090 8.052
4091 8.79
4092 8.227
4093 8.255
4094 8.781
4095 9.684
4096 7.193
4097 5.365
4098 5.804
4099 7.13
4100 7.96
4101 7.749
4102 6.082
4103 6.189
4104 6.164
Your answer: 8.977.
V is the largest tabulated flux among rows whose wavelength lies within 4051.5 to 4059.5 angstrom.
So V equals 10.11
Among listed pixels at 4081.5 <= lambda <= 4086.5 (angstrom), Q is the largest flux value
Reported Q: 8.457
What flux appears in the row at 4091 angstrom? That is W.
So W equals 8.79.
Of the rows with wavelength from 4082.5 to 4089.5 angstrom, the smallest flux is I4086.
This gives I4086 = 7.445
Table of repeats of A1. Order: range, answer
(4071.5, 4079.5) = 7.916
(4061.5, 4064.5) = 9.472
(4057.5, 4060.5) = 8.002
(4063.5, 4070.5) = 8.584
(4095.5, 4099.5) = 7.193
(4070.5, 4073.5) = 7.926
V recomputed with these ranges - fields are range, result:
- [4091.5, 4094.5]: 8.781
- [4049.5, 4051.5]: 9.136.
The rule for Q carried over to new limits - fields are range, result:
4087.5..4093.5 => 8.79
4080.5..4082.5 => 8.475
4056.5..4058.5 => 7.579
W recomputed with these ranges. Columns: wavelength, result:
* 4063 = 9.472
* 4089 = 8.109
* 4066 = 5.955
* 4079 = 7.653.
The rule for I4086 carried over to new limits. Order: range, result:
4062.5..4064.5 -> 8.085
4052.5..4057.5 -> 6.861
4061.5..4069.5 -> 5.955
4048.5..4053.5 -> 7.236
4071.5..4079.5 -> 5.893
